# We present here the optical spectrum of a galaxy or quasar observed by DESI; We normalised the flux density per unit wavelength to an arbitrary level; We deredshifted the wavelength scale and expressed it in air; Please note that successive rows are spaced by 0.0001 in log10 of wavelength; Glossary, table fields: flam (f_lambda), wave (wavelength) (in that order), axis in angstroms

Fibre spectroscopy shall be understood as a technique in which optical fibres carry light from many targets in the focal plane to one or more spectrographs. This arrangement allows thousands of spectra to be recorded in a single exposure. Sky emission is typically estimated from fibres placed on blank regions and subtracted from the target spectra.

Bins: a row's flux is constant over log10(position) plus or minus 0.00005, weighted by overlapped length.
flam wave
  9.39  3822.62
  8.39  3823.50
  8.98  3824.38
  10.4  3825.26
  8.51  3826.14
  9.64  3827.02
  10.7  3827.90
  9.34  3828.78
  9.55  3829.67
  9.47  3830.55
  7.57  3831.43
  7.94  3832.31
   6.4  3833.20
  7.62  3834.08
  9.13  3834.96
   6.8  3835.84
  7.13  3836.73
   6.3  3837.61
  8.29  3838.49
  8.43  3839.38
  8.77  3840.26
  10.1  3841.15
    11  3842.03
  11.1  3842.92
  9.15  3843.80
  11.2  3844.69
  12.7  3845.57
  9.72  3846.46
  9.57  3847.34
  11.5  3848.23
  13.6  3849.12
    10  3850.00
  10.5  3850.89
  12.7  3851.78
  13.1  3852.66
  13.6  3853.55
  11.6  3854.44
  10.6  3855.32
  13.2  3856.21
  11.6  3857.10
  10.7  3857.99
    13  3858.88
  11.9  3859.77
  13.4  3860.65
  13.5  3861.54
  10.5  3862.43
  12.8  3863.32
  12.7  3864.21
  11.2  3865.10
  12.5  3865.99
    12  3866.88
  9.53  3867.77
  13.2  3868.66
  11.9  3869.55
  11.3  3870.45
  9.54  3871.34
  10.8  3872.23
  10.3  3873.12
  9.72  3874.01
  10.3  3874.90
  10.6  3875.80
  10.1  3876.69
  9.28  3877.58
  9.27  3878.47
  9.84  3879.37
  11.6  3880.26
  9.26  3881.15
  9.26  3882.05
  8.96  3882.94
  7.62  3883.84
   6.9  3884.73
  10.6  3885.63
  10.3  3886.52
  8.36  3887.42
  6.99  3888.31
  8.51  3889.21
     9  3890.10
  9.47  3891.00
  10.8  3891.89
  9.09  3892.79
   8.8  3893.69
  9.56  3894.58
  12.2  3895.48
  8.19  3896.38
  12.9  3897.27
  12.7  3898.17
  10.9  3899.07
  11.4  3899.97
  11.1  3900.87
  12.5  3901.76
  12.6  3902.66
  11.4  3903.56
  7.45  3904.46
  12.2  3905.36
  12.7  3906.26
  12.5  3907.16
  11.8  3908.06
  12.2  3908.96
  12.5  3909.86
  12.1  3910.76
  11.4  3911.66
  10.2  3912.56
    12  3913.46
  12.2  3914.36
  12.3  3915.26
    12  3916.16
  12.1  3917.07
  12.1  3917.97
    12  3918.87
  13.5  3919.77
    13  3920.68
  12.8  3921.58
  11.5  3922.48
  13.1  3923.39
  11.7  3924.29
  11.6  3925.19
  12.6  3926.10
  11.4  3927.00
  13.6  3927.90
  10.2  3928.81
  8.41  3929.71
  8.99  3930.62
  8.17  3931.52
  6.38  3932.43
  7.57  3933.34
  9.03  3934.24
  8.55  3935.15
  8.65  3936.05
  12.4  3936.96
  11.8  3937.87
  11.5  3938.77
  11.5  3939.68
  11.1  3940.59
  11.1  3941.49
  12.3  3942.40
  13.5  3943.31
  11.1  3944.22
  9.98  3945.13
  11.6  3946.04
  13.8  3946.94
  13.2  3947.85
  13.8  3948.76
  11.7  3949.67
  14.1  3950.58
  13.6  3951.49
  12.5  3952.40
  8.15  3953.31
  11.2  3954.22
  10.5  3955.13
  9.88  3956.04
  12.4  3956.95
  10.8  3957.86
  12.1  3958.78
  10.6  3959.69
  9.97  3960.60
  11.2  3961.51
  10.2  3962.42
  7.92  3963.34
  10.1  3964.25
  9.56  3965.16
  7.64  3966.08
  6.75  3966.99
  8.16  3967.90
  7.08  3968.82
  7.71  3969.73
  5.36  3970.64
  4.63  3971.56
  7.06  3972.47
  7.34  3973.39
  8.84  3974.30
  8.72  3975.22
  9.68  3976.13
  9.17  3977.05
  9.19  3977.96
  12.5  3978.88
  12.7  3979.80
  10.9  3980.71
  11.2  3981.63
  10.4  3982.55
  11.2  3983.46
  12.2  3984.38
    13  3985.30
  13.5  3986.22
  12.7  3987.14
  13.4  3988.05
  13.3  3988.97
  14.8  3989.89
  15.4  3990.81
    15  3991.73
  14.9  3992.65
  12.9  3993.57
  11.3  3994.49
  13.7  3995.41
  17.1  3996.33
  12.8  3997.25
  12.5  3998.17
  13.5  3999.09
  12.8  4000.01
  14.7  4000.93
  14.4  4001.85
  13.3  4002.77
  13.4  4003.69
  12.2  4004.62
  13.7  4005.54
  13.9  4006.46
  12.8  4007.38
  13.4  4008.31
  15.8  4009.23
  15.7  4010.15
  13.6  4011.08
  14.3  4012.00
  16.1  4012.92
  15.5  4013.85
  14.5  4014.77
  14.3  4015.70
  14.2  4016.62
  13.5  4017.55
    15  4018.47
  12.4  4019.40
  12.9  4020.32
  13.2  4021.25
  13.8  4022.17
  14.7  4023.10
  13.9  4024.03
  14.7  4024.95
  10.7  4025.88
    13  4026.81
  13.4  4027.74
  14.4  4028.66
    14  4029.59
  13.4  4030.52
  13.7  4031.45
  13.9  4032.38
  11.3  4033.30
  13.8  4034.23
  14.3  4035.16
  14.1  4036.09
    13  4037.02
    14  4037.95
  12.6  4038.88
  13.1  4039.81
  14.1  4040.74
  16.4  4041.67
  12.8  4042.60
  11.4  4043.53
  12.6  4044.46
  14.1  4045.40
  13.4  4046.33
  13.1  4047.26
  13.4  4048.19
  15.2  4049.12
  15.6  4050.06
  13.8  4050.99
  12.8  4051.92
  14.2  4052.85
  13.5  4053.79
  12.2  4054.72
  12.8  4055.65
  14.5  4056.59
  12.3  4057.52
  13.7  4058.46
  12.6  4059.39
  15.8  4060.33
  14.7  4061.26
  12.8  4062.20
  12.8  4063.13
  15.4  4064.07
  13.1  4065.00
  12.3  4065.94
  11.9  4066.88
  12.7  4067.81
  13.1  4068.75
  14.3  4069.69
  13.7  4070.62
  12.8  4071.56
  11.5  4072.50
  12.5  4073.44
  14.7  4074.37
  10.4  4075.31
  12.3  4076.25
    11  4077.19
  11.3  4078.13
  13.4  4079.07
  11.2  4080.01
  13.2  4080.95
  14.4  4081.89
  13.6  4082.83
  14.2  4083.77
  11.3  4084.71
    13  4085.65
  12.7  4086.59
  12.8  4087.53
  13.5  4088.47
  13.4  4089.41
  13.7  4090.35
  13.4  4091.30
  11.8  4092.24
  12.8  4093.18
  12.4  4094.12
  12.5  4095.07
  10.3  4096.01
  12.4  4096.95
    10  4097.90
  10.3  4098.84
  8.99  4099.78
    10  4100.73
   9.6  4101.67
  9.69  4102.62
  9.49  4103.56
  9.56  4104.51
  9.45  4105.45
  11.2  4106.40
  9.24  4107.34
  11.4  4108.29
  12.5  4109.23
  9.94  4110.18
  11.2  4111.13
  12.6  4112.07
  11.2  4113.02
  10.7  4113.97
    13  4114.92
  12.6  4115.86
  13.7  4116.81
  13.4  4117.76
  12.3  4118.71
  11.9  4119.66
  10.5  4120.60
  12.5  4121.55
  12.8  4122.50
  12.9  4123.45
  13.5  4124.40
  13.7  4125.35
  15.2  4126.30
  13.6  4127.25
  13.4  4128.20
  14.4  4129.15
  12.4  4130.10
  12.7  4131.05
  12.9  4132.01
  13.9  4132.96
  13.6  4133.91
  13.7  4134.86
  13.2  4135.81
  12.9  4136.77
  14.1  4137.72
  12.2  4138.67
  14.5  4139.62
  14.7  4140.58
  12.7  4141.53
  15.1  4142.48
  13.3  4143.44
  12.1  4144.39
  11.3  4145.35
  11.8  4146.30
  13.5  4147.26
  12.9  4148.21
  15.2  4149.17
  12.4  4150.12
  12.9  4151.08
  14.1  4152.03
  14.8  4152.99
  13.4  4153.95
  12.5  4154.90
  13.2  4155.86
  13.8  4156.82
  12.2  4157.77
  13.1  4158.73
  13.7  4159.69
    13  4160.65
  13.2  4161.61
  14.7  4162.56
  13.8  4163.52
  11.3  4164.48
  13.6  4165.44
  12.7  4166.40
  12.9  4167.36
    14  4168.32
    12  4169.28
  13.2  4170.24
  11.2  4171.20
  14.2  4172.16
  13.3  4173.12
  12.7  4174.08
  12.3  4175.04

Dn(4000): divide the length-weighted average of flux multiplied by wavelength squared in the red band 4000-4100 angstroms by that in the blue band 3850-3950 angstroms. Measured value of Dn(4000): 1.3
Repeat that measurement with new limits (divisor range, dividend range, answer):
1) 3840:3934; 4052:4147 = 1.27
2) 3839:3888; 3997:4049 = 1.37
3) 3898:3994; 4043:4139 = 1.22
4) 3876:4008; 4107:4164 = 1.29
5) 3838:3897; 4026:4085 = 1.38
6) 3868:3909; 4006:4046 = 1.43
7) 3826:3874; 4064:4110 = 1.28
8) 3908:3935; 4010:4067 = 1.29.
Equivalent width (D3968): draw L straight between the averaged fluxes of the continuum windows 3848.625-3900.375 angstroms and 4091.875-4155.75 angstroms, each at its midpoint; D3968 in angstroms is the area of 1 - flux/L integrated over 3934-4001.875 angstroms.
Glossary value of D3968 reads 0.9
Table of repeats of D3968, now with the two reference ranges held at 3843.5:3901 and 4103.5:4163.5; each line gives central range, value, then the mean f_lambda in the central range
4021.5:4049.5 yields -3.52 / 13.5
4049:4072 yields -2.45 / 13.5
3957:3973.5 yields 4.00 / 8.68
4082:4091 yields -0.56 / 13.2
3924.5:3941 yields 1.48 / 10.2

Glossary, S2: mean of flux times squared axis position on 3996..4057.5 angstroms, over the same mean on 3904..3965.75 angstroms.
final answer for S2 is 1.28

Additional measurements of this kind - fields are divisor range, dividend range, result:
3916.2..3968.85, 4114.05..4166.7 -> 1.33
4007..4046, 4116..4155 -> 1.01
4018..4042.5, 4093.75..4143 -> 0.94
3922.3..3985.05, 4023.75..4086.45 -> 1.35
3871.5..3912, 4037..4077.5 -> 1.40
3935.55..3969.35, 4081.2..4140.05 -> 1.22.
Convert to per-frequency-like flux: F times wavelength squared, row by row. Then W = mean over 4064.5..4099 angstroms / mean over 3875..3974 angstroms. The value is 1.29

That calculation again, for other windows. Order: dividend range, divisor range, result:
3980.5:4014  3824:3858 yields 1.47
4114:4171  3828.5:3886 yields 1.47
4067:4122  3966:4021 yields 1.03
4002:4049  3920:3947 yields 1.31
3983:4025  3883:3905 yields 1.47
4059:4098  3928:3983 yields 1.35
